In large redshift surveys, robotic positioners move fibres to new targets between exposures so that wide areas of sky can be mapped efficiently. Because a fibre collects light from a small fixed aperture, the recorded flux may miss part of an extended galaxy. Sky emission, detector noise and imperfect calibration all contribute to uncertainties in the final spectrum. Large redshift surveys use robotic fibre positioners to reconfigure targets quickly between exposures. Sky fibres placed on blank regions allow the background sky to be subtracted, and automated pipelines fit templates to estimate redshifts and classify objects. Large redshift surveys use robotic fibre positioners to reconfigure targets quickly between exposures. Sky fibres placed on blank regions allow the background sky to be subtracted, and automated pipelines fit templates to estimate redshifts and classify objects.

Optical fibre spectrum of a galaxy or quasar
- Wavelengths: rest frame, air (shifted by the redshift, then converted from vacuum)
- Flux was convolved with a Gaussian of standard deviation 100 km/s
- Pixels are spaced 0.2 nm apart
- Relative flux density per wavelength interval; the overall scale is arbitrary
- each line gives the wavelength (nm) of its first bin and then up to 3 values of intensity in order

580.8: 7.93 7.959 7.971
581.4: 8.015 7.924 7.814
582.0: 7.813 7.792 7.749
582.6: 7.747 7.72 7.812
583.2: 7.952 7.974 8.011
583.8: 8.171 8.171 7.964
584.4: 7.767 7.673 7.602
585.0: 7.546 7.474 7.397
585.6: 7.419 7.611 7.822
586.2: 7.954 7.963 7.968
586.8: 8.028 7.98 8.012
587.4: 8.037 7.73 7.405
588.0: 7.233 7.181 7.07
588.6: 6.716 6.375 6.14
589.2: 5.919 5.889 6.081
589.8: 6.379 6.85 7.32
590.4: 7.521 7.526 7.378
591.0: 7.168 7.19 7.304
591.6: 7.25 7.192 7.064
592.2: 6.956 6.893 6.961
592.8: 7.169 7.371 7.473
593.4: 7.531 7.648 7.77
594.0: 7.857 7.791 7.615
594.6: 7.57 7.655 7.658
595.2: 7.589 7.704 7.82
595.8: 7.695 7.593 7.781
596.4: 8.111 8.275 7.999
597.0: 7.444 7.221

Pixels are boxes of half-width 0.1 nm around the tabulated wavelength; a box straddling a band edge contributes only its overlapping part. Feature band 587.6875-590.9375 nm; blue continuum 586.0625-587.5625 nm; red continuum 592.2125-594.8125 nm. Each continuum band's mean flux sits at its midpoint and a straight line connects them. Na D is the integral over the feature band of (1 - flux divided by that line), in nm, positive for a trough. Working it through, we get 0.40 nm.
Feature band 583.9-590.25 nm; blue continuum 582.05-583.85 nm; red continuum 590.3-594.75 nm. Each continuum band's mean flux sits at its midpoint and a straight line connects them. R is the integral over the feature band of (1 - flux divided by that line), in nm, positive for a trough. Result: 0.27 nm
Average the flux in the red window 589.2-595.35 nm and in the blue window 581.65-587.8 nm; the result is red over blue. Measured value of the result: 0.93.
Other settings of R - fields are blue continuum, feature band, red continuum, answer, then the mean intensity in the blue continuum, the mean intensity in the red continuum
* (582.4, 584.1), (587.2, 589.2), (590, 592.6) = 0.11 nm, 7.93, 7.21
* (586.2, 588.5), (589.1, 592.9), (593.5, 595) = 0.37 nm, 7.7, 7.7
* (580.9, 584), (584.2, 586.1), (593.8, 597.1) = 0.06 nm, 7.9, 7.76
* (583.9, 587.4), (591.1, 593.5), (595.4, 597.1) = 0.19 nm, 7.79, 7.83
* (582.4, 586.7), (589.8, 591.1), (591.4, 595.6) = 0.06 nm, 7.79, 7.44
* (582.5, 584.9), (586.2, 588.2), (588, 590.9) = -0.17 nm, 7.88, 6.76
